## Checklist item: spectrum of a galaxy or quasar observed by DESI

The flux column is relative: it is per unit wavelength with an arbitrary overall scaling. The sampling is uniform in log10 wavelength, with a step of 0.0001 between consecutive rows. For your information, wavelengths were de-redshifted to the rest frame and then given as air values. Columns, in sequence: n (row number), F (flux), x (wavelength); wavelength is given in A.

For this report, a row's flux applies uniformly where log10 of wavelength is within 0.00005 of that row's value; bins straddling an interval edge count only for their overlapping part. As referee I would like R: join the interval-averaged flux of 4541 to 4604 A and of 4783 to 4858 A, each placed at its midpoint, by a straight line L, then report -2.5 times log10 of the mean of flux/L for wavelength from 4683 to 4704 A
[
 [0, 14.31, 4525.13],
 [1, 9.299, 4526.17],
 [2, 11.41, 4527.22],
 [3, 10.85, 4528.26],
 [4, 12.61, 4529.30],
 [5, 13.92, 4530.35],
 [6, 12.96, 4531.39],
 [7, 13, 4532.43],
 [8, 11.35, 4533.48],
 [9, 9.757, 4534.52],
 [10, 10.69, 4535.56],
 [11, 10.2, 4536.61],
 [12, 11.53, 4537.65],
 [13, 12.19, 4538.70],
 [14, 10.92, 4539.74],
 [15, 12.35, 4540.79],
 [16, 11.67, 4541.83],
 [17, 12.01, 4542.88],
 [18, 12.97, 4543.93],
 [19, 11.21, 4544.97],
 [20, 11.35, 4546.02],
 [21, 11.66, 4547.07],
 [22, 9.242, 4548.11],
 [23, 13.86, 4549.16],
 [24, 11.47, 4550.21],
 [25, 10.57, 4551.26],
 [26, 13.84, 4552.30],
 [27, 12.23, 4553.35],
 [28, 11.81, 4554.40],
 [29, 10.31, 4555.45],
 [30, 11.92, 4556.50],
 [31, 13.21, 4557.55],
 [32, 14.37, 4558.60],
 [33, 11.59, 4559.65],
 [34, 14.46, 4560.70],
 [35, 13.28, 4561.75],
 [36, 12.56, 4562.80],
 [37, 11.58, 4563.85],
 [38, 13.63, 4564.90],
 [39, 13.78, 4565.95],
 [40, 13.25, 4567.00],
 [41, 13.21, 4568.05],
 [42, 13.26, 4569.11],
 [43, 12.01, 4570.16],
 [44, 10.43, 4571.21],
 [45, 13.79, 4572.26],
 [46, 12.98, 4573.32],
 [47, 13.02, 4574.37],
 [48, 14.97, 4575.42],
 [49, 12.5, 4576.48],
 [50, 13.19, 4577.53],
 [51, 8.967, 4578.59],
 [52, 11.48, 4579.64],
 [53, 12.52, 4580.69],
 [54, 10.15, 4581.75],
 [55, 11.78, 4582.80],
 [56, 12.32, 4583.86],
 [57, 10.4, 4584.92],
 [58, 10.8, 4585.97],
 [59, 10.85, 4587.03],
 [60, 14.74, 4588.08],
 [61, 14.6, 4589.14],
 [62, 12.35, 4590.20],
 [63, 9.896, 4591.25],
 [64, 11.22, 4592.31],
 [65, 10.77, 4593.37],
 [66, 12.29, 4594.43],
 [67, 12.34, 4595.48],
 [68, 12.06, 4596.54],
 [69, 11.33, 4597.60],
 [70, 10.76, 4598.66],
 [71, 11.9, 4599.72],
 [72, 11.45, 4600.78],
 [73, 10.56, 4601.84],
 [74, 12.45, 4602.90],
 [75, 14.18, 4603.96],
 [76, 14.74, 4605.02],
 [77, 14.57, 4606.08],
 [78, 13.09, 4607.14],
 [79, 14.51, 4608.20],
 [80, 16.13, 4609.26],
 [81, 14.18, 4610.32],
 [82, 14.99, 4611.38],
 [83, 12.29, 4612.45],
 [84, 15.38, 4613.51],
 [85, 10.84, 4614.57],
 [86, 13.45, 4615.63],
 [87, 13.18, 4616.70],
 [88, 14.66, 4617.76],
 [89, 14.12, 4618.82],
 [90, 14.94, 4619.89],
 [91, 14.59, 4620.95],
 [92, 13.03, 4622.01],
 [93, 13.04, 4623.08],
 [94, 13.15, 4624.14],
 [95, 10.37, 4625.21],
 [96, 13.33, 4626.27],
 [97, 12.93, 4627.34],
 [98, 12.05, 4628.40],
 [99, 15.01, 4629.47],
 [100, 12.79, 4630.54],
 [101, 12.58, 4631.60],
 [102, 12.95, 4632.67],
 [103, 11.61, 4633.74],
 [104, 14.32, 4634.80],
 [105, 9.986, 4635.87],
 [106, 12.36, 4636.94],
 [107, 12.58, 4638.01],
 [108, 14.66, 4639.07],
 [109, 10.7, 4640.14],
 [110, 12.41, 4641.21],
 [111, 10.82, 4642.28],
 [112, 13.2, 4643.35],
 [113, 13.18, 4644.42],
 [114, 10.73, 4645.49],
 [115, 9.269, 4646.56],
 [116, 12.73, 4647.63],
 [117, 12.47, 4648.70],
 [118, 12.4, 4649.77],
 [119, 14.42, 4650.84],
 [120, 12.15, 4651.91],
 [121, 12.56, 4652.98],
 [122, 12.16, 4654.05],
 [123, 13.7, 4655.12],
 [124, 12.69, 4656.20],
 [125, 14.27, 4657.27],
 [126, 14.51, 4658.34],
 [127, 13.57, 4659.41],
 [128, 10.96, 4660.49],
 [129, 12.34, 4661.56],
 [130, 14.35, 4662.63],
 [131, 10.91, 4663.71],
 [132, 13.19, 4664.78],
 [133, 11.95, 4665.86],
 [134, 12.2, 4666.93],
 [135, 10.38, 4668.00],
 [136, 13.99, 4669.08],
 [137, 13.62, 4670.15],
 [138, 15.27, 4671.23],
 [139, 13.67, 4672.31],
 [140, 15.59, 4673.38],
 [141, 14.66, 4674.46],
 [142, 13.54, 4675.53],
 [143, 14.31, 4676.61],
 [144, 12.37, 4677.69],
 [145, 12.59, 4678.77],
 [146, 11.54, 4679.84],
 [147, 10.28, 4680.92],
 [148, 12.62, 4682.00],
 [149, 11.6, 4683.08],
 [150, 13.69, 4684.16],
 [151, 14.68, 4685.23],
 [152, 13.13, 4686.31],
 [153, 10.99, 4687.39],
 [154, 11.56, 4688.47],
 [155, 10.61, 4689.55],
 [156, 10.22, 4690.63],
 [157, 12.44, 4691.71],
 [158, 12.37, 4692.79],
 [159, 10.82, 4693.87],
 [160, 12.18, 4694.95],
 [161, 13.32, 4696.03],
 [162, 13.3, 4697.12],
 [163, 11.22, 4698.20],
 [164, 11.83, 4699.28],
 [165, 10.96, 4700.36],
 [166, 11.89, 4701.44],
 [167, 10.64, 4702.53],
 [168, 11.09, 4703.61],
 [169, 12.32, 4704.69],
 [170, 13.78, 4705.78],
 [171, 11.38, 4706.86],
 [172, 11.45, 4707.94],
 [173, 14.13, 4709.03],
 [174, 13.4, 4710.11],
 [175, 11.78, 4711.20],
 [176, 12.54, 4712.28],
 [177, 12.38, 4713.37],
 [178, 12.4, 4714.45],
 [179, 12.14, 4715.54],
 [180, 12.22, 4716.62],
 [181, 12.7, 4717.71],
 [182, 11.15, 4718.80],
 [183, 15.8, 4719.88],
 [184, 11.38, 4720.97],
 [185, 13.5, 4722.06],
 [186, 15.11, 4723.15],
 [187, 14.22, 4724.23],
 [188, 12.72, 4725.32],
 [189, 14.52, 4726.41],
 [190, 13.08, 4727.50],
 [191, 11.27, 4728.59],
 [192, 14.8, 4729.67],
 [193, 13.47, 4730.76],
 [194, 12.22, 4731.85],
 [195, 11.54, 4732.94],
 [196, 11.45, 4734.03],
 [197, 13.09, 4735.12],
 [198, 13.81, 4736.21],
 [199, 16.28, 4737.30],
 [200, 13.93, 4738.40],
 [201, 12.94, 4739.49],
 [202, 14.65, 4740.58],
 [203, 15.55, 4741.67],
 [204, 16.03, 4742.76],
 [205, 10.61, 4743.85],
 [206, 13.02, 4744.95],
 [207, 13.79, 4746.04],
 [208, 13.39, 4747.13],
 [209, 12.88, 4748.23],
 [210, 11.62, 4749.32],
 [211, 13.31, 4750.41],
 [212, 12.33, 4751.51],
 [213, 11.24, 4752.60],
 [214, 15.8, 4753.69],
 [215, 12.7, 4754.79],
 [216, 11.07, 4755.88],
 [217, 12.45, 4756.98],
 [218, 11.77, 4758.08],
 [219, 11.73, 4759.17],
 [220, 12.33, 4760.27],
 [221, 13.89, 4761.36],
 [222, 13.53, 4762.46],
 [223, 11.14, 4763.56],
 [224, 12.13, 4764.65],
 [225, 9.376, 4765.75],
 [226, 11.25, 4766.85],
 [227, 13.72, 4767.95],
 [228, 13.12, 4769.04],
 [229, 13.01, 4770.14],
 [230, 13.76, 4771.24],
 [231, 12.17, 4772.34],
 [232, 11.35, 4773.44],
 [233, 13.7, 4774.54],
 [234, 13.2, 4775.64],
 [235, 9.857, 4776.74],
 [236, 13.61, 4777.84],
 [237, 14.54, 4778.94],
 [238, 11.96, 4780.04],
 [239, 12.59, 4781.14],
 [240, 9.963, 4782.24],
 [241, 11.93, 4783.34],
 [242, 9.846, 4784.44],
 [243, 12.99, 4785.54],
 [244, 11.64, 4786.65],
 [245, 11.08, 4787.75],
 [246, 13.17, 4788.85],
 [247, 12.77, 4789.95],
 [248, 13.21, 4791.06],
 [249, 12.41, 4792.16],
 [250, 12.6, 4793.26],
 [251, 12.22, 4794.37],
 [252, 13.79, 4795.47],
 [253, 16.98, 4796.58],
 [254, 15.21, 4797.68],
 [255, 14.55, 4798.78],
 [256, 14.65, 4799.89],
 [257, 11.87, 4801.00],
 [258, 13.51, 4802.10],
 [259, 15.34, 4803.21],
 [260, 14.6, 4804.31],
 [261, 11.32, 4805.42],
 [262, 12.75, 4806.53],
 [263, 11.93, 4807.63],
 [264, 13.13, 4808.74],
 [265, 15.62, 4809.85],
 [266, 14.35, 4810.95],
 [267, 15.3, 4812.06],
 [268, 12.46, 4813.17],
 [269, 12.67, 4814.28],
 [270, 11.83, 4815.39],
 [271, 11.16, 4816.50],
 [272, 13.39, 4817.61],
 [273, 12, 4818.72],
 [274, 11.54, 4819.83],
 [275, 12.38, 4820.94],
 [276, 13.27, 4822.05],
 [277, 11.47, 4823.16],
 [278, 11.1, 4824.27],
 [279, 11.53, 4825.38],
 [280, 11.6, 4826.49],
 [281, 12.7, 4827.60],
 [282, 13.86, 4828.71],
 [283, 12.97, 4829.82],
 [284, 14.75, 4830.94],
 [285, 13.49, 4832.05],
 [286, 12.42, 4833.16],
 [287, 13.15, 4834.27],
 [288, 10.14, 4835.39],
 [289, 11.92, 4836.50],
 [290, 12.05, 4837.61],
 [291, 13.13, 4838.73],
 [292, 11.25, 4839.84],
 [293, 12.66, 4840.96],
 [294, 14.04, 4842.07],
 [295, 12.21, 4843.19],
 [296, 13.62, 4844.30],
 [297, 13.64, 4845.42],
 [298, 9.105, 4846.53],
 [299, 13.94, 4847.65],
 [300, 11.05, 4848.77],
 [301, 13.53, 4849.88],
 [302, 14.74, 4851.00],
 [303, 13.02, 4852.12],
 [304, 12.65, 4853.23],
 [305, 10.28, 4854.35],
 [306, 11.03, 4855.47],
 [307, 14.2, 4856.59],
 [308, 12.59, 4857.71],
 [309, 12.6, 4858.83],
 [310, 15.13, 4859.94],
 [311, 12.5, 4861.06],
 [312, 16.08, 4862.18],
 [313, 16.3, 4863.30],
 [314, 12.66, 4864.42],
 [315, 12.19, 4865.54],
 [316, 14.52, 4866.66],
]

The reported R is 0.05 mag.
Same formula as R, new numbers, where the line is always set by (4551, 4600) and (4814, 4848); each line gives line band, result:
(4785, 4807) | -0.08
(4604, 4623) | -0.14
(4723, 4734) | -0.07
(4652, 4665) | -0.05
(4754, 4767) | 0.03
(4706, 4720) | -0.02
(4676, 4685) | -0.01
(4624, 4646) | -0.01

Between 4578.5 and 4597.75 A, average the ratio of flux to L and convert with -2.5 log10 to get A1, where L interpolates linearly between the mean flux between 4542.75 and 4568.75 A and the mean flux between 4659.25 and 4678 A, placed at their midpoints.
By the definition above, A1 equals 0.08 mag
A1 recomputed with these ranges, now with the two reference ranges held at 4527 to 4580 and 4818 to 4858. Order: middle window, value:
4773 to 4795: 0.02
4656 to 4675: -0.08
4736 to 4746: -0.14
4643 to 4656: -0.01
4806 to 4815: -0.09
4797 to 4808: -0.10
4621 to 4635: -0.05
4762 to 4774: 0.02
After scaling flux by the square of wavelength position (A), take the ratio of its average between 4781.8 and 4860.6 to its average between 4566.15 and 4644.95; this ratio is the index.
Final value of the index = 1.10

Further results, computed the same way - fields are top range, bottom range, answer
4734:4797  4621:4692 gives 1.06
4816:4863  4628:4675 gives 1.07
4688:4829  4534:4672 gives 1.08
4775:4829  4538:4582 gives 1.16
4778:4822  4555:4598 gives 1.16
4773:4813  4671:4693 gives 1.08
